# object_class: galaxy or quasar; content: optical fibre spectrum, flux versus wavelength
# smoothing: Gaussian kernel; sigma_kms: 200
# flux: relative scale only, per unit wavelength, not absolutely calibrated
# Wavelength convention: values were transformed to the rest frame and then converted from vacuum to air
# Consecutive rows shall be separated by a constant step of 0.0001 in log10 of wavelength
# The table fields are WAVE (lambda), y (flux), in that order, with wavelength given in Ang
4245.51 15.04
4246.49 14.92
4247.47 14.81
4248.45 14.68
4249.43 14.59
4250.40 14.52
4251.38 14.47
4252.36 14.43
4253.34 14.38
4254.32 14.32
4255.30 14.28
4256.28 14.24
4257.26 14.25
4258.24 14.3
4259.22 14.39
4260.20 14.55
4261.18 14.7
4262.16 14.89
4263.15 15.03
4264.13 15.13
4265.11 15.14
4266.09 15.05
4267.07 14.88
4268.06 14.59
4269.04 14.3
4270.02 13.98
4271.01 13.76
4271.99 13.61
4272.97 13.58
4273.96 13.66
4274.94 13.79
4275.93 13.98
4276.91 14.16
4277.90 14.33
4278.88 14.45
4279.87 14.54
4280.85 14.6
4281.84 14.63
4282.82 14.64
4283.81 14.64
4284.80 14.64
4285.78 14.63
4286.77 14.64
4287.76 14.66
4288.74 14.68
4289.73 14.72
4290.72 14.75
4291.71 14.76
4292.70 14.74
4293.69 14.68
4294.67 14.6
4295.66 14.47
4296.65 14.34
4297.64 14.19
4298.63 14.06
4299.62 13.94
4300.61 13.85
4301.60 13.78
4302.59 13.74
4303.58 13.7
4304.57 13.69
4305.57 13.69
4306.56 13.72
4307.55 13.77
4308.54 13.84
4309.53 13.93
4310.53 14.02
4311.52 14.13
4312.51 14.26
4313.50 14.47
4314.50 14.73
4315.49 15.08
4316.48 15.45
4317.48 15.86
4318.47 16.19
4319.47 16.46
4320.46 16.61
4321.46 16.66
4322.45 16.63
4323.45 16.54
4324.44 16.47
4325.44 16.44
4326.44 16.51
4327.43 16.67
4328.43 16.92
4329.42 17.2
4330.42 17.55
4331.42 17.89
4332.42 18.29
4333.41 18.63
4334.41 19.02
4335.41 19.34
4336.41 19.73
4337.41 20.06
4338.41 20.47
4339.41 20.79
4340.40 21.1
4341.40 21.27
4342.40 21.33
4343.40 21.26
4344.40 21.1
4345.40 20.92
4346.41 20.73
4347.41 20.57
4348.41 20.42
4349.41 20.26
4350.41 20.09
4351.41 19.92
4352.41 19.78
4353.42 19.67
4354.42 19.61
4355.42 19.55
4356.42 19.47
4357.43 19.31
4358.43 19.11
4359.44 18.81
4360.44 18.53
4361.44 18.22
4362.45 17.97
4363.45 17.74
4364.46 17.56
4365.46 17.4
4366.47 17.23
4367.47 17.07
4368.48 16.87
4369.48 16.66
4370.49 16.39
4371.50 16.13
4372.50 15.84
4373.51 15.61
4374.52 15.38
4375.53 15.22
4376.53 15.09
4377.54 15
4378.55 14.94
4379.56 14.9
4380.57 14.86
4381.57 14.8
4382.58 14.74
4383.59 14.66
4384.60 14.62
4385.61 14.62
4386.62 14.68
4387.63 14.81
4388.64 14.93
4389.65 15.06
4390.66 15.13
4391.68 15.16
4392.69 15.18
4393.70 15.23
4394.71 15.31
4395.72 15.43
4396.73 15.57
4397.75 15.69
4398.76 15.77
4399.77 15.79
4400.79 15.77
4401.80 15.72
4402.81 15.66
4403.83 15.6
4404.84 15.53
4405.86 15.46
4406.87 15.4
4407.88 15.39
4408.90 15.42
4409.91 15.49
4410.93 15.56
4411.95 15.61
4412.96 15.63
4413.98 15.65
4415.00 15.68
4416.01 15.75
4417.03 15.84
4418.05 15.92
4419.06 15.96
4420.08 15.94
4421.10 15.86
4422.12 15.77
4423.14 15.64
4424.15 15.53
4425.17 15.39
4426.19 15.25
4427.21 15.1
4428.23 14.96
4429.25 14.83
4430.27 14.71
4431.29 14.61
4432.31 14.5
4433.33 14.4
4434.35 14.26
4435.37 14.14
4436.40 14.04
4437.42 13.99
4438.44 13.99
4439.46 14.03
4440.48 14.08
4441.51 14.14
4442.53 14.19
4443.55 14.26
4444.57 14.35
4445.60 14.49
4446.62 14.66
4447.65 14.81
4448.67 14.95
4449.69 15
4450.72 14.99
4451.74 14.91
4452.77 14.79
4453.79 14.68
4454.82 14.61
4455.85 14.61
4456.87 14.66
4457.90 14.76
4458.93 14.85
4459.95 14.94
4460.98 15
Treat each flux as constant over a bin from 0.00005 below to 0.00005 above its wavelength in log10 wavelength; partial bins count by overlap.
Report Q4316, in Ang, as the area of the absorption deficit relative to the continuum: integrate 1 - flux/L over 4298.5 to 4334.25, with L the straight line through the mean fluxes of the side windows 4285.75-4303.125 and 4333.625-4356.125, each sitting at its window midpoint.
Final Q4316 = 3.2 Ang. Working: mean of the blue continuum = 14.4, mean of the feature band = 15.5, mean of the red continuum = 20.3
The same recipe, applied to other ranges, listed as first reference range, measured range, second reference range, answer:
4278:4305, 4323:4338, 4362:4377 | -2.3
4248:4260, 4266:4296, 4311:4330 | 1.3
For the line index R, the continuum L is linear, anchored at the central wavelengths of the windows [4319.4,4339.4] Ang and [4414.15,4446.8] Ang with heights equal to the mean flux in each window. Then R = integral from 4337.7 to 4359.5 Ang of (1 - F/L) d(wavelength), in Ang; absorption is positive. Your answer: -3.8 Ang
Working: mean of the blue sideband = 17.8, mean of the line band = 20.3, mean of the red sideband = 14.9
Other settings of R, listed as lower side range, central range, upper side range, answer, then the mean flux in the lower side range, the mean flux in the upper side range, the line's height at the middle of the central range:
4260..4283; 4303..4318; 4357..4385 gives 0.9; 14.4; 16.5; 15.2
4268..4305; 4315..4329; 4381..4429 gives -1.6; 14.3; 15.4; 14.6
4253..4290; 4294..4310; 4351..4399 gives 1.1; 14.4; 16.5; 15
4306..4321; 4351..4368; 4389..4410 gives -3.9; 14.8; 15.5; 15.2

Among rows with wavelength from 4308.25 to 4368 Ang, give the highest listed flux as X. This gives 21.33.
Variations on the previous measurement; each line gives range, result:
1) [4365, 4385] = 17.4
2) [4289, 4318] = 15.86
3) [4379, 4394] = 15.23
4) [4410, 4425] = 15.96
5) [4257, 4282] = 15.14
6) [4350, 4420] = 20.09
